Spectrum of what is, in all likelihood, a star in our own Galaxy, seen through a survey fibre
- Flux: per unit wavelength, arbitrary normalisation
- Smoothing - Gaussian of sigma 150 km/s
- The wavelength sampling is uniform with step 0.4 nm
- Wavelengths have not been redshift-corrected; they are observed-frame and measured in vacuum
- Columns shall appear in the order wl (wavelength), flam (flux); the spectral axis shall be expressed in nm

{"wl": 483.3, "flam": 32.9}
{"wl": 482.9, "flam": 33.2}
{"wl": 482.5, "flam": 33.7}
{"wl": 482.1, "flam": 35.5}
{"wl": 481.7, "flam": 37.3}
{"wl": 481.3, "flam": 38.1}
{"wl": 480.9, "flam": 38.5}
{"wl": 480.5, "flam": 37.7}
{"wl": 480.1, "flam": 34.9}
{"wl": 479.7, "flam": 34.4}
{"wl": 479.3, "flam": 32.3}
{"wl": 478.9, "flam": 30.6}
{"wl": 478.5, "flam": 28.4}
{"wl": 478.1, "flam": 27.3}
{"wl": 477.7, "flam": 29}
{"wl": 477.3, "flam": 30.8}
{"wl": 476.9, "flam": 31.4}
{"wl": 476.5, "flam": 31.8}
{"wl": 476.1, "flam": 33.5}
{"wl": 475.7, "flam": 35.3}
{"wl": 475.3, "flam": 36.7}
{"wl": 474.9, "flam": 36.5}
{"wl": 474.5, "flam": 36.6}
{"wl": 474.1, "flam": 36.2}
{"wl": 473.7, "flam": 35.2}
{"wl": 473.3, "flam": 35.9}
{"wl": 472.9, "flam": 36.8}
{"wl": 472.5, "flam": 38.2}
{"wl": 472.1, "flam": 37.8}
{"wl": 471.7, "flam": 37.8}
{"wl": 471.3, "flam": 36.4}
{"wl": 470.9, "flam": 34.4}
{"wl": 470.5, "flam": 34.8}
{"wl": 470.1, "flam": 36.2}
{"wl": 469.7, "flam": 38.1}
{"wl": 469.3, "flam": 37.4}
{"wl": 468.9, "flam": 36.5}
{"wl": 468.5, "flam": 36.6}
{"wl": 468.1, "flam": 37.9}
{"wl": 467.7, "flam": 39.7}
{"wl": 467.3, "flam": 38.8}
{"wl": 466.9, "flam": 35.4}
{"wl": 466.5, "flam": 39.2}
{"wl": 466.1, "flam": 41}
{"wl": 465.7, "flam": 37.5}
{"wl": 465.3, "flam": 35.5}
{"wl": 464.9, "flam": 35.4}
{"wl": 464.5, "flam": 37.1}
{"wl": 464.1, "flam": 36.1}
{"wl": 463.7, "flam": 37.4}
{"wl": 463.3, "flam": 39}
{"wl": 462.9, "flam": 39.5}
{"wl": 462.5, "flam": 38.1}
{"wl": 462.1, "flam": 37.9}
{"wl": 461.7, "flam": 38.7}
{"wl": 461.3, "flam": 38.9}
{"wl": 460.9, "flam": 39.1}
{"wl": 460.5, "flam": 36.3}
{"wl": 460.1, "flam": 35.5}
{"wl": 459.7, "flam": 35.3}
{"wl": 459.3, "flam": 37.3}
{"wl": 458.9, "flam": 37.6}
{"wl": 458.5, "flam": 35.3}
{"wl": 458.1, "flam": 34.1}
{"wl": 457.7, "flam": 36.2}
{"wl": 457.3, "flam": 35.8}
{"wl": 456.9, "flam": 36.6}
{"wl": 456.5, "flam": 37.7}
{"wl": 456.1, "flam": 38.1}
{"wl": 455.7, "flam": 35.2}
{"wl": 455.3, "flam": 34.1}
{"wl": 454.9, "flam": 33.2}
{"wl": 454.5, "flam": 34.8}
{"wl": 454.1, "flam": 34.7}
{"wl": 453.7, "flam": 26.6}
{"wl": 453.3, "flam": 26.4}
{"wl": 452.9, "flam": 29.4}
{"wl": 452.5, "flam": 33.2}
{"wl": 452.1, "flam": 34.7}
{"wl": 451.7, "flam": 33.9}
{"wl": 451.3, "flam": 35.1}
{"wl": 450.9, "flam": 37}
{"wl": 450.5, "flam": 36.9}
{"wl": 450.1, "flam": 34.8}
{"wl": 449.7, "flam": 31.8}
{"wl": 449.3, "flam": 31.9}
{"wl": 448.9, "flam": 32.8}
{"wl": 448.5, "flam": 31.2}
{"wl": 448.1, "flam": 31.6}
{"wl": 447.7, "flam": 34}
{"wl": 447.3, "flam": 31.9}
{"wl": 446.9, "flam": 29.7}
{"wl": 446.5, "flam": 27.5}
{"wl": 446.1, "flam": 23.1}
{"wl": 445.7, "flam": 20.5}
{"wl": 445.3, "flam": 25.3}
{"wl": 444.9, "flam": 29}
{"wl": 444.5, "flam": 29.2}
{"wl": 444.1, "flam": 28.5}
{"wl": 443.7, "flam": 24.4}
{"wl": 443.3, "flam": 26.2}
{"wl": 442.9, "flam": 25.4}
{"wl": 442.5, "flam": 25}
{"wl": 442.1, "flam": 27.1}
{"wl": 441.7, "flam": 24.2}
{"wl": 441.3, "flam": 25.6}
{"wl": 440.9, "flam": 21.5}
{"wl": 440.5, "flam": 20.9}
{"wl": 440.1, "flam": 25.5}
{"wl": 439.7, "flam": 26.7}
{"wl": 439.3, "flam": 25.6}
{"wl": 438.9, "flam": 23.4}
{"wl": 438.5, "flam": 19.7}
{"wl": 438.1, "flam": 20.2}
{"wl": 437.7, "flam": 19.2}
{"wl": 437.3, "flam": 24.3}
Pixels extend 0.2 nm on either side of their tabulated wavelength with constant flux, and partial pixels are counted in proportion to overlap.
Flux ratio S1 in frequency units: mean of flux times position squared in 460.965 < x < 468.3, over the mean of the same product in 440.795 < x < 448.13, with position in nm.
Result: 1.5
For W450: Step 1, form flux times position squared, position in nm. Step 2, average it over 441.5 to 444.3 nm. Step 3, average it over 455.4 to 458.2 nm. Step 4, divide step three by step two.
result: 1.5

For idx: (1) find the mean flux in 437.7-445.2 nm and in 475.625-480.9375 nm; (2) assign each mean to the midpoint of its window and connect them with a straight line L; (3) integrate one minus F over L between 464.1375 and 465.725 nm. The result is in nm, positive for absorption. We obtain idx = -0.36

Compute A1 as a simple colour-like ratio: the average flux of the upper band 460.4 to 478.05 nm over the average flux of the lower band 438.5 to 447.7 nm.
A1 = 1.4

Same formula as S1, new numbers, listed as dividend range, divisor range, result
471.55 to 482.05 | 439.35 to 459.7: 1.26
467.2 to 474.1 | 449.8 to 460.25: 1.14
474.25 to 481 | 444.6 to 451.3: 1.23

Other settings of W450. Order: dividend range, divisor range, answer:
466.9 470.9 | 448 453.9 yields 1.23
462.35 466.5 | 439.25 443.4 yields 1.68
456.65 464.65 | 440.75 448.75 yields 1.47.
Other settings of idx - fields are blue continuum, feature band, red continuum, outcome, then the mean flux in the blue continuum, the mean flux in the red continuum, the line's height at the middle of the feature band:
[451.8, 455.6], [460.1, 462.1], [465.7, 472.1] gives -0.19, 32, 37.4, 34.6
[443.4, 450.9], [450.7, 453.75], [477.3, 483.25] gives -0.19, 29.8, 33.5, 30.4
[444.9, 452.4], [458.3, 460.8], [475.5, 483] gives -0.34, 31.3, 33.4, 32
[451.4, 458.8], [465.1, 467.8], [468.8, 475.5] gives -0.18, 34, 36.6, 35.7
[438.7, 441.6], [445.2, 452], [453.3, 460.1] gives -0.34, 24.2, 34.9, 29.7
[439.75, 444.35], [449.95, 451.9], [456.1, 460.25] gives -0.27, 25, 36.2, 31.2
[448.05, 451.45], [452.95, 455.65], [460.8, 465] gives 0.27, 33.7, 38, 35.2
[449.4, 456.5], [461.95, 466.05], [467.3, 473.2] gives -0.19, 33.6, 37.1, 35.8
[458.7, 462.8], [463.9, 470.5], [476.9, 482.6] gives -0.22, 37.5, 33.4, 36.1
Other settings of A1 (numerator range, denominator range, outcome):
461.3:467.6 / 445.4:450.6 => 1.25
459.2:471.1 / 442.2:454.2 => 1.25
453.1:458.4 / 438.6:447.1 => 1.35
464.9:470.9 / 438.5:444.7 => 1.49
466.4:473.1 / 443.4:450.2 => 1.28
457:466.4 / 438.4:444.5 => 1.49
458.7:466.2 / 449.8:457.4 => 1.10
